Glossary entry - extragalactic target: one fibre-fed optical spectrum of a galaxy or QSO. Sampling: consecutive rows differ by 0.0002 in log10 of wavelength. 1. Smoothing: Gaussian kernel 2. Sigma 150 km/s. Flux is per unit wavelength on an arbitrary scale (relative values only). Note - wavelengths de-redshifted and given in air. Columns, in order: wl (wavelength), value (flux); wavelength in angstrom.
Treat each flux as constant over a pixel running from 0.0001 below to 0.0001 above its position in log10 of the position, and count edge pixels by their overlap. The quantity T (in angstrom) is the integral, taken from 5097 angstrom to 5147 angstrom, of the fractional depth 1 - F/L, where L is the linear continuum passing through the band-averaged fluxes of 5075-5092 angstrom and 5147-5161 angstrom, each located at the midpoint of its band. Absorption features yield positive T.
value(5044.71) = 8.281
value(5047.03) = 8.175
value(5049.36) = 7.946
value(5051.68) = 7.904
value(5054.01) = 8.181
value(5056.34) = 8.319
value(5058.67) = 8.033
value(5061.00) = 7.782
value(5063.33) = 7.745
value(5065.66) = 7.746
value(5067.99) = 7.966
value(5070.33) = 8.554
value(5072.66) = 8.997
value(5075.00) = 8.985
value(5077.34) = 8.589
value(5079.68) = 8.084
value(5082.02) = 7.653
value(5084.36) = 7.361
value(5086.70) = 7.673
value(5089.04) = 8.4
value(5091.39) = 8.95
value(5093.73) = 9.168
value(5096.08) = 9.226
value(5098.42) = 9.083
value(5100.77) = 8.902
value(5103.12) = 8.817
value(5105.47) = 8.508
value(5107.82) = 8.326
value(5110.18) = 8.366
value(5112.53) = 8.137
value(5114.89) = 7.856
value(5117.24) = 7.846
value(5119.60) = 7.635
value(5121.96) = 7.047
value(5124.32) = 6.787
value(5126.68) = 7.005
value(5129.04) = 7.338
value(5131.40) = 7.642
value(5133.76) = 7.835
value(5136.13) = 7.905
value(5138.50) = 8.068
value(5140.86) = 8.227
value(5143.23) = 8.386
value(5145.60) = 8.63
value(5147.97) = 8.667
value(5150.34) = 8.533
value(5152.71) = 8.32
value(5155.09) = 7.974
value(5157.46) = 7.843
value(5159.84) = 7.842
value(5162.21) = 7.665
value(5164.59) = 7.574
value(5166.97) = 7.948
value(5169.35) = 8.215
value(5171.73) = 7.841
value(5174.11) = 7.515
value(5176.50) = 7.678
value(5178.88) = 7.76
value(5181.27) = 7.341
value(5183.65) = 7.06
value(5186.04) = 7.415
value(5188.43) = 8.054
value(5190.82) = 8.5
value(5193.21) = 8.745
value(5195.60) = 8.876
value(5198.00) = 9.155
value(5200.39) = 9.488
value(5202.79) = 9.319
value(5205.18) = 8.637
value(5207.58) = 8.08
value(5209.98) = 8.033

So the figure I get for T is 0.8 angstrom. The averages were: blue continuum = 8.13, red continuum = 8.19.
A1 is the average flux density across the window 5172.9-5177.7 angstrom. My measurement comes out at 7.6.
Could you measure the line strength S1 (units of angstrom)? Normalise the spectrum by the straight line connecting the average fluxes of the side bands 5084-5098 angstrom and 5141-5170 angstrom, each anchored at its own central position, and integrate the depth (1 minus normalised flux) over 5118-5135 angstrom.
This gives 2.0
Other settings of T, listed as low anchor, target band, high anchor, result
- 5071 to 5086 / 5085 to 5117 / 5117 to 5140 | -2.43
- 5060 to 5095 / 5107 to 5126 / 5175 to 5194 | 0.86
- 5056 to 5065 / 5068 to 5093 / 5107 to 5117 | -0.99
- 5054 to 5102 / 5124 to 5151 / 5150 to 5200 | 0.66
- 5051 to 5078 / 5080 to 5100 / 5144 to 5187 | -0.72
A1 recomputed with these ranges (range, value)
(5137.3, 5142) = 8.15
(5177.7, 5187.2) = 7.39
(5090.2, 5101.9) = 9.07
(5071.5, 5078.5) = 8.85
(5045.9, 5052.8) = 8.01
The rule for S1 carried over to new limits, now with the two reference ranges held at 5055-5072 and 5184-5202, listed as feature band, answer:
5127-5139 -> 0.9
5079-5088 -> 0.5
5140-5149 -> -0.1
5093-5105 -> -1.2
